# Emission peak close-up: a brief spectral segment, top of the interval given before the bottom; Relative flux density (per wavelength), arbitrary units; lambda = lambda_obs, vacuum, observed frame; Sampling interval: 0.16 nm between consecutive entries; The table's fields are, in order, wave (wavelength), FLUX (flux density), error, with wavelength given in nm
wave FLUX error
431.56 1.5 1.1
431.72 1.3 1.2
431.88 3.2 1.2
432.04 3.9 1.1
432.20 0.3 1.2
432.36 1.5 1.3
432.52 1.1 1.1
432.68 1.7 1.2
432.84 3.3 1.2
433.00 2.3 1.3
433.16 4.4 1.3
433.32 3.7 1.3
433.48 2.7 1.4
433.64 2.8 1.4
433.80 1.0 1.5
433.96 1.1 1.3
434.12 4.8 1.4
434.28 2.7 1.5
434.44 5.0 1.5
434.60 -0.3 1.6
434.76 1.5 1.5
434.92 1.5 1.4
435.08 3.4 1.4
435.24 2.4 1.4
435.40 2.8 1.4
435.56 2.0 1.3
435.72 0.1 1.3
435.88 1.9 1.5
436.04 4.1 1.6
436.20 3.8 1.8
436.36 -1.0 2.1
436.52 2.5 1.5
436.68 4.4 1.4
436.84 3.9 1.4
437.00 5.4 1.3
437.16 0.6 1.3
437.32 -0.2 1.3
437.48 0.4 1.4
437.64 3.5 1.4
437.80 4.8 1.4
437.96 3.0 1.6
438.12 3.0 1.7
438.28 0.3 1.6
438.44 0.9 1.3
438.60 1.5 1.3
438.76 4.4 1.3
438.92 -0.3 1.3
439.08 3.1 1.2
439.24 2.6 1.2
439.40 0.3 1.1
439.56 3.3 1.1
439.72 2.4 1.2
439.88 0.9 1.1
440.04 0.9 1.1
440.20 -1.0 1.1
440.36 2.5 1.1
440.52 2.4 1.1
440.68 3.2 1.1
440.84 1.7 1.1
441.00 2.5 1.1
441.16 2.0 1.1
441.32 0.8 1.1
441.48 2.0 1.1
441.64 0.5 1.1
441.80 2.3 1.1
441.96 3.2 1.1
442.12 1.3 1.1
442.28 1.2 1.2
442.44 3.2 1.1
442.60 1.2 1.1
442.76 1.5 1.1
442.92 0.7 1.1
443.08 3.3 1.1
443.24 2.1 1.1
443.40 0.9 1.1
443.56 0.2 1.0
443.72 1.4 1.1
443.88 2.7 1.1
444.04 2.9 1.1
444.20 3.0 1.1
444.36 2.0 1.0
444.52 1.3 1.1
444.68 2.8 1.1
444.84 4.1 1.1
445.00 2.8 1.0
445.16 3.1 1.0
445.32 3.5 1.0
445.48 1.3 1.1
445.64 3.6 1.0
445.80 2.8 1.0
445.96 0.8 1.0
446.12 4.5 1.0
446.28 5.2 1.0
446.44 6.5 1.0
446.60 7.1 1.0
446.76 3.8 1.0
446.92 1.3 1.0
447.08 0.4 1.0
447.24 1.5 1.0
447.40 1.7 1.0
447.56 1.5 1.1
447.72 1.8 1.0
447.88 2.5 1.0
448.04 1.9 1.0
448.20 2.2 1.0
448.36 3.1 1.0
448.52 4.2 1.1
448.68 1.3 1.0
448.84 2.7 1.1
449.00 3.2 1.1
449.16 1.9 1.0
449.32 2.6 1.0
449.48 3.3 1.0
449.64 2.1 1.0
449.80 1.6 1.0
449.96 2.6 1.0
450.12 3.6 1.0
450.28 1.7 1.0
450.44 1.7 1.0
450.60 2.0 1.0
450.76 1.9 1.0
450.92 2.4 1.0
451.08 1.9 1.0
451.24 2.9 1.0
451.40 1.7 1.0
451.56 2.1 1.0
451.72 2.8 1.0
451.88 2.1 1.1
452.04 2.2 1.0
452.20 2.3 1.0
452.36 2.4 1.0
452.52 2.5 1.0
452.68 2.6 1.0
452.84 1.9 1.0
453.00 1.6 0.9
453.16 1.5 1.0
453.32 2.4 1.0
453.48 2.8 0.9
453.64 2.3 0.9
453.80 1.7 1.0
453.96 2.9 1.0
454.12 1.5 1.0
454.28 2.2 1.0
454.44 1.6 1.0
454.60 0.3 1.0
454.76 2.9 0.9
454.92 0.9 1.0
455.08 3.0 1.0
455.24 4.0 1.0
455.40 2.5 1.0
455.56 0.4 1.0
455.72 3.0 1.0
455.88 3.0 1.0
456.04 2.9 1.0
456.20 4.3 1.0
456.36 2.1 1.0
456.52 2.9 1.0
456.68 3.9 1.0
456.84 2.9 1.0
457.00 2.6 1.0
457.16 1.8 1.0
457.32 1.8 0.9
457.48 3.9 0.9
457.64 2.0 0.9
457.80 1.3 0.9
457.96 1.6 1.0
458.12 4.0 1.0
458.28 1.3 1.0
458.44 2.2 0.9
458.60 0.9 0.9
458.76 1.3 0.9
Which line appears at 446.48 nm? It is [O II] 3727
